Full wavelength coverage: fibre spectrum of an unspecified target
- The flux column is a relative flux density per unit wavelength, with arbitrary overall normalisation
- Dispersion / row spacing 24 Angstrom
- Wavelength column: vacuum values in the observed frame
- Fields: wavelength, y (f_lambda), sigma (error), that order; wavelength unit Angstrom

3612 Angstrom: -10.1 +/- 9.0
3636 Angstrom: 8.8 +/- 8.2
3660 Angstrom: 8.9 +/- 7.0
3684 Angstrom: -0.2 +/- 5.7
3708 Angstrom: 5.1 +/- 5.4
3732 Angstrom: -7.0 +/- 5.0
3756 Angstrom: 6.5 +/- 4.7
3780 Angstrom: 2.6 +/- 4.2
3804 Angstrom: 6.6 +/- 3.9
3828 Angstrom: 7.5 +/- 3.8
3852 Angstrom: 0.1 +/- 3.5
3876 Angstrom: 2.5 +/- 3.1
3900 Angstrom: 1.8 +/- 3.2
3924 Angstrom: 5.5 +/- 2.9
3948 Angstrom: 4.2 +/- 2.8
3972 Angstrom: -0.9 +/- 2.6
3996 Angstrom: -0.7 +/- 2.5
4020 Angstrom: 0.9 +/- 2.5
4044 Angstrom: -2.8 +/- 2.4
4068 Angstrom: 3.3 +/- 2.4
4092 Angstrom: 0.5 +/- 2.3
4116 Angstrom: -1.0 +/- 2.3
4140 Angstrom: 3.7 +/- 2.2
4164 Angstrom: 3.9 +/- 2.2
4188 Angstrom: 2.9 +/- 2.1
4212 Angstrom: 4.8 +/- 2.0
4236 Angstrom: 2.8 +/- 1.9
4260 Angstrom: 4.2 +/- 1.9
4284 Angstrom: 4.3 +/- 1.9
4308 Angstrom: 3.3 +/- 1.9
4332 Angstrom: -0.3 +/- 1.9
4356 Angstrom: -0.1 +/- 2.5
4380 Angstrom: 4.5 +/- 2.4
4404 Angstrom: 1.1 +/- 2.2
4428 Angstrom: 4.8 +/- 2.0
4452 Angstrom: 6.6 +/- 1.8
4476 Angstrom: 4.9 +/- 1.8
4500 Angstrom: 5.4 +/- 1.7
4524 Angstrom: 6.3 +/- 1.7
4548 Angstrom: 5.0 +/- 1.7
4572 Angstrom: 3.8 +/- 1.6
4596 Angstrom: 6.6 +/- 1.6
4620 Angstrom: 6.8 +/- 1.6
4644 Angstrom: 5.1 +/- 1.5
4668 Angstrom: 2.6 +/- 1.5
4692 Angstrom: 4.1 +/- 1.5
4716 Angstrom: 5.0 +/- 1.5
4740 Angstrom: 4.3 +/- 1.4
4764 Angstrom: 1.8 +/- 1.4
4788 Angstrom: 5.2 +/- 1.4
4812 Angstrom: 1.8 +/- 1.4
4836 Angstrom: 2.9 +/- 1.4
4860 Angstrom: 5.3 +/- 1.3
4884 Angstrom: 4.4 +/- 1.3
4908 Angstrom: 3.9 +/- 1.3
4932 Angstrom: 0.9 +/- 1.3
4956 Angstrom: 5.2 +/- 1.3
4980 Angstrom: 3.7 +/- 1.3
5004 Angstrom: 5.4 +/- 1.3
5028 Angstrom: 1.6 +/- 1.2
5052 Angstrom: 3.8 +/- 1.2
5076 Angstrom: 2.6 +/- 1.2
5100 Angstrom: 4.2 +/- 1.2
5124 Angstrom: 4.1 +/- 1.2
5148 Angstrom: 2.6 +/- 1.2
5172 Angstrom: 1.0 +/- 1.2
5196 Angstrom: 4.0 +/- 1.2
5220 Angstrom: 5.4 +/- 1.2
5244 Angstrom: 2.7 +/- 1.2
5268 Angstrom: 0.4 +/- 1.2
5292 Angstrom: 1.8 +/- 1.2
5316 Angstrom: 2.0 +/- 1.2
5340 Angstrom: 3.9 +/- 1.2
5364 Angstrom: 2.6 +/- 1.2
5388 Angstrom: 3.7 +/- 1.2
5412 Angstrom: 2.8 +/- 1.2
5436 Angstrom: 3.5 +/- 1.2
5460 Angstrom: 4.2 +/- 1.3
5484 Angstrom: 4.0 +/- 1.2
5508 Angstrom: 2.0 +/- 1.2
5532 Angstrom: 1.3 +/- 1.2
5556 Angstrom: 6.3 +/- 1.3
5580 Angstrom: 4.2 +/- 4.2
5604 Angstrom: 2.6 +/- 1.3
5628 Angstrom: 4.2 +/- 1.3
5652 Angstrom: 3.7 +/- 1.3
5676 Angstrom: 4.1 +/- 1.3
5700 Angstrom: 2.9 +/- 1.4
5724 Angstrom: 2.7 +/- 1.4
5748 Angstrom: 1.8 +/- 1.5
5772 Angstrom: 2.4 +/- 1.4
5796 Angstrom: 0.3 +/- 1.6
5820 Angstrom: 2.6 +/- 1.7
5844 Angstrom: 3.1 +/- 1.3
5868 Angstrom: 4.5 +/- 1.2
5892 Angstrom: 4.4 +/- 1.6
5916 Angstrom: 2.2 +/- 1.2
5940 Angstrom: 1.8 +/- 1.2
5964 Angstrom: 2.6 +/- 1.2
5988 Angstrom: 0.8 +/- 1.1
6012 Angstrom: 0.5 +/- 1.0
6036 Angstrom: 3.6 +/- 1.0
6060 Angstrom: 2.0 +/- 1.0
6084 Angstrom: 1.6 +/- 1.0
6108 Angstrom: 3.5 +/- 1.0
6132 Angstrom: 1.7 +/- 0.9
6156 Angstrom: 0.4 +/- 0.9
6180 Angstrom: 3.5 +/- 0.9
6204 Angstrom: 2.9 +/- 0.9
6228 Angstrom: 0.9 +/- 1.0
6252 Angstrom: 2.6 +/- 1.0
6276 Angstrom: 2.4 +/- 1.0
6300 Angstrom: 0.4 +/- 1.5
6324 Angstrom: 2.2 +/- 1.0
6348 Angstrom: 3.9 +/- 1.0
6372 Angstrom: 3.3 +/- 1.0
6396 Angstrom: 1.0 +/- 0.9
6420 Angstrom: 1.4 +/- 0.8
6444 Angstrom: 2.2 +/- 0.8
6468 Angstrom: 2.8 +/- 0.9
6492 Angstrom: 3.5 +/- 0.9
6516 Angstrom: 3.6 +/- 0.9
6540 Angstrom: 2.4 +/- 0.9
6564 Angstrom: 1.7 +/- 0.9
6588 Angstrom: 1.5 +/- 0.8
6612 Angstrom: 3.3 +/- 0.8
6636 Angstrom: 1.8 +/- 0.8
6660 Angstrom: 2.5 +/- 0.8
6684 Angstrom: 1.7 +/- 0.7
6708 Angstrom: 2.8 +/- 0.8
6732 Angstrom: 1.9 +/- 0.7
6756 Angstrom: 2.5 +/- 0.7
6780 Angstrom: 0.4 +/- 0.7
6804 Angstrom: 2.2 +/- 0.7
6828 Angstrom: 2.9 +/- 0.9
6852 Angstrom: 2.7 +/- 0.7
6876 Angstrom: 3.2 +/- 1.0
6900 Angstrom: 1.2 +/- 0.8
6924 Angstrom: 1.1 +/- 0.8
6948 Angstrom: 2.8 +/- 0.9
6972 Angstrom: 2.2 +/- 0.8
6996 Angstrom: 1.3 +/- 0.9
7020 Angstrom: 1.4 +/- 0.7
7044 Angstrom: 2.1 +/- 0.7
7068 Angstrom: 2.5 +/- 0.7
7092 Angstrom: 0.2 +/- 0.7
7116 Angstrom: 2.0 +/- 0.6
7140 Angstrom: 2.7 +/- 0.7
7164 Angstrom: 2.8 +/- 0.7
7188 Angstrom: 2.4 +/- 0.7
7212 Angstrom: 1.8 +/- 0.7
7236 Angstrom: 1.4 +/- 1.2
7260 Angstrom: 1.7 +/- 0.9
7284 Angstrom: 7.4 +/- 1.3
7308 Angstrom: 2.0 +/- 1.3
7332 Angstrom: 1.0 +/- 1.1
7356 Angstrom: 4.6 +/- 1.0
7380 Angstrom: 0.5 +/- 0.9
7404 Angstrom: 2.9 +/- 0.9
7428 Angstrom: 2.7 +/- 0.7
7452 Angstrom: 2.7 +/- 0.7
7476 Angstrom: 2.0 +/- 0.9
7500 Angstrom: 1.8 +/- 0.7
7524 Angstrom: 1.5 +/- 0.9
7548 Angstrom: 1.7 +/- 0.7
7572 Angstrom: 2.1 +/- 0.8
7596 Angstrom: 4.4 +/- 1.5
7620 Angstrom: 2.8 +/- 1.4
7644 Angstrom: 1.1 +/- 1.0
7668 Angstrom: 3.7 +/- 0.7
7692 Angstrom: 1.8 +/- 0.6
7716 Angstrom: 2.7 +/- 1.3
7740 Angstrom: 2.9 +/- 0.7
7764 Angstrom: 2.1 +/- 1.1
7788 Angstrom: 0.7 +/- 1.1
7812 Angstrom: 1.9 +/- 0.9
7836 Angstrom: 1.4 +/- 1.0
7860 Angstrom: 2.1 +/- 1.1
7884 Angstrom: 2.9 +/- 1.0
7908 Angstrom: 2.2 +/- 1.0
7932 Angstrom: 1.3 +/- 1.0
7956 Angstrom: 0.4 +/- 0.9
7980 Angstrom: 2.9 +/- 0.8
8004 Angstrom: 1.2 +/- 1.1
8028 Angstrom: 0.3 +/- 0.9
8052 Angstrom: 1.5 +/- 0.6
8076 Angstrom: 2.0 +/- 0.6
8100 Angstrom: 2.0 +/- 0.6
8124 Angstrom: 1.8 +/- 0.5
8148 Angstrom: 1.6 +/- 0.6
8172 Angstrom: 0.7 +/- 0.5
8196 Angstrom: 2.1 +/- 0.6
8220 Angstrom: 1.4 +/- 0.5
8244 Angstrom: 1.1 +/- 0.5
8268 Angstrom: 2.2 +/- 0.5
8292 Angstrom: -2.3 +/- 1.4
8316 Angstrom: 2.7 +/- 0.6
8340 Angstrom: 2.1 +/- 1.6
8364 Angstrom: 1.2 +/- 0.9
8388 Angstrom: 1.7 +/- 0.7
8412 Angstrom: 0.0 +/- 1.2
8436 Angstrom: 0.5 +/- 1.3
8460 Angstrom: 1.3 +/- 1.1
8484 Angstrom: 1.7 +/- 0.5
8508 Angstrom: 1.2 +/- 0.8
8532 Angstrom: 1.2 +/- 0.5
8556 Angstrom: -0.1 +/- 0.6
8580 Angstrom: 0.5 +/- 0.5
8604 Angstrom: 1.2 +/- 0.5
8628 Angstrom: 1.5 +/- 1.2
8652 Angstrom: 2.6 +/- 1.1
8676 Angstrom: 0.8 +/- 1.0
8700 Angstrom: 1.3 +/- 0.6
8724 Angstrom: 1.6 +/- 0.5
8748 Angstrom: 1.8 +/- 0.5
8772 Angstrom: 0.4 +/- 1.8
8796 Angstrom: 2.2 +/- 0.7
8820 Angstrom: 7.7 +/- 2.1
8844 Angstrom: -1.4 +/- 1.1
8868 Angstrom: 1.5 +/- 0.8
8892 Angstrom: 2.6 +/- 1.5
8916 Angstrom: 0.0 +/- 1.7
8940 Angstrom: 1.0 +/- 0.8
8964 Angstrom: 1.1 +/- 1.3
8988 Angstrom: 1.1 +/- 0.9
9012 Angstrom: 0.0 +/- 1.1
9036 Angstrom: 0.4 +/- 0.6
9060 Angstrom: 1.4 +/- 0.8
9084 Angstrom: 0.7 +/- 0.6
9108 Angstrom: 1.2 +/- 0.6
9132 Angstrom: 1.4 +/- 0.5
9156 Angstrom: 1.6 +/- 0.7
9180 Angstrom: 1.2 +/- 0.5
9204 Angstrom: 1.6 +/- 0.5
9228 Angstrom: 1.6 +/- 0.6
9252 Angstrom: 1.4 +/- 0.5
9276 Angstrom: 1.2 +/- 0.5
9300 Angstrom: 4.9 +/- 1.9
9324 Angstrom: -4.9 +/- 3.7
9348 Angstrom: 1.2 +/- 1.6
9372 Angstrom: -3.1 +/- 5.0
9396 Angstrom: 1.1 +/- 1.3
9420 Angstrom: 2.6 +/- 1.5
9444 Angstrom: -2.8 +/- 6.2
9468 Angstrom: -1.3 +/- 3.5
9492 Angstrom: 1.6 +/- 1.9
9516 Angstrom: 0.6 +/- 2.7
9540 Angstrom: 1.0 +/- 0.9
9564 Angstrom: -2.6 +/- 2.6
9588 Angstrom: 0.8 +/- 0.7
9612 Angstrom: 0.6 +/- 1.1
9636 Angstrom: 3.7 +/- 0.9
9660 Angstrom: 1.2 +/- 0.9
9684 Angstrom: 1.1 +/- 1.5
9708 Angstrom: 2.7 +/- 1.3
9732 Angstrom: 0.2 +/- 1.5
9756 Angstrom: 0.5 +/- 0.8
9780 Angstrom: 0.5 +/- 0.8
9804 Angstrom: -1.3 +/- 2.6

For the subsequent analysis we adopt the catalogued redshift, 0.11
